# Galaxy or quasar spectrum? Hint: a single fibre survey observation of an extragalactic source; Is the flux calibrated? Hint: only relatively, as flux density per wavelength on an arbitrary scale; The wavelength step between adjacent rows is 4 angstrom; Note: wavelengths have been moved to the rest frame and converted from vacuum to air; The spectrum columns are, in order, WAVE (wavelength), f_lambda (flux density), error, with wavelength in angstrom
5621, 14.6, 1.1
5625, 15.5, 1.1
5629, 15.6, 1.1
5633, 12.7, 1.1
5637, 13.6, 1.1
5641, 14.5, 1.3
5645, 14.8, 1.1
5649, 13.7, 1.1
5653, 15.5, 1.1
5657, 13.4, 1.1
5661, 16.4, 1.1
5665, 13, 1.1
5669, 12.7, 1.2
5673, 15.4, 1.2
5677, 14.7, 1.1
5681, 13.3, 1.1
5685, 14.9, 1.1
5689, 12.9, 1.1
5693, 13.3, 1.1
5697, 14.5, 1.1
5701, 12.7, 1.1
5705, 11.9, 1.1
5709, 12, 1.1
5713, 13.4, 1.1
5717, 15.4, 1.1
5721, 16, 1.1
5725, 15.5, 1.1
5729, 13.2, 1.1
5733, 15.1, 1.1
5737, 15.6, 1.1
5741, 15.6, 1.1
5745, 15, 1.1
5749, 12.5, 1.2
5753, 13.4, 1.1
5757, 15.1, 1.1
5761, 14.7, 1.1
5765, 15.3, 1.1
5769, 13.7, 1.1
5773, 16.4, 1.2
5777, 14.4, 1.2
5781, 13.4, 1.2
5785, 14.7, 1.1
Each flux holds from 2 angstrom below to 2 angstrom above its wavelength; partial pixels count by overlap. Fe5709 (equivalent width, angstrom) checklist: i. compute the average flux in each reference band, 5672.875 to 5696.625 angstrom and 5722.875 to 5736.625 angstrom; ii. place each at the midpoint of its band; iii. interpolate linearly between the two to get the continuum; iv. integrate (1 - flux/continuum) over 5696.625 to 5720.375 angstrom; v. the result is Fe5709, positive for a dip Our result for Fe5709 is 1.7 angstrom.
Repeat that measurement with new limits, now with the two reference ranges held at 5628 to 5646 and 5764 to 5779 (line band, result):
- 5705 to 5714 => 1.3 angstrom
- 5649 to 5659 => 0.0 angstrom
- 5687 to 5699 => 0.7 angstrom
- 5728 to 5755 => 0.7 angstrom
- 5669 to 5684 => 0.1 angstrom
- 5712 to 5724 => -0.4 angstrom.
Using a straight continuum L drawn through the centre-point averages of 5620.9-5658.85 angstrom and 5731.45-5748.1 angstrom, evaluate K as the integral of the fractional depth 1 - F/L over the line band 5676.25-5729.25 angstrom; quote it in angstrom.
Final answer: 3.7 angstrom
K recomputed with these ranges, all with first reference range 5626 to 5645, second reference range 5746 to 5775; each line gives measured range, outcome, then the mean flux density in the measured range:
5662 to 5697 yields 1.05 angstrom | 13.9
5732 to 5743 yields -0.79 angstrom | 15.5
